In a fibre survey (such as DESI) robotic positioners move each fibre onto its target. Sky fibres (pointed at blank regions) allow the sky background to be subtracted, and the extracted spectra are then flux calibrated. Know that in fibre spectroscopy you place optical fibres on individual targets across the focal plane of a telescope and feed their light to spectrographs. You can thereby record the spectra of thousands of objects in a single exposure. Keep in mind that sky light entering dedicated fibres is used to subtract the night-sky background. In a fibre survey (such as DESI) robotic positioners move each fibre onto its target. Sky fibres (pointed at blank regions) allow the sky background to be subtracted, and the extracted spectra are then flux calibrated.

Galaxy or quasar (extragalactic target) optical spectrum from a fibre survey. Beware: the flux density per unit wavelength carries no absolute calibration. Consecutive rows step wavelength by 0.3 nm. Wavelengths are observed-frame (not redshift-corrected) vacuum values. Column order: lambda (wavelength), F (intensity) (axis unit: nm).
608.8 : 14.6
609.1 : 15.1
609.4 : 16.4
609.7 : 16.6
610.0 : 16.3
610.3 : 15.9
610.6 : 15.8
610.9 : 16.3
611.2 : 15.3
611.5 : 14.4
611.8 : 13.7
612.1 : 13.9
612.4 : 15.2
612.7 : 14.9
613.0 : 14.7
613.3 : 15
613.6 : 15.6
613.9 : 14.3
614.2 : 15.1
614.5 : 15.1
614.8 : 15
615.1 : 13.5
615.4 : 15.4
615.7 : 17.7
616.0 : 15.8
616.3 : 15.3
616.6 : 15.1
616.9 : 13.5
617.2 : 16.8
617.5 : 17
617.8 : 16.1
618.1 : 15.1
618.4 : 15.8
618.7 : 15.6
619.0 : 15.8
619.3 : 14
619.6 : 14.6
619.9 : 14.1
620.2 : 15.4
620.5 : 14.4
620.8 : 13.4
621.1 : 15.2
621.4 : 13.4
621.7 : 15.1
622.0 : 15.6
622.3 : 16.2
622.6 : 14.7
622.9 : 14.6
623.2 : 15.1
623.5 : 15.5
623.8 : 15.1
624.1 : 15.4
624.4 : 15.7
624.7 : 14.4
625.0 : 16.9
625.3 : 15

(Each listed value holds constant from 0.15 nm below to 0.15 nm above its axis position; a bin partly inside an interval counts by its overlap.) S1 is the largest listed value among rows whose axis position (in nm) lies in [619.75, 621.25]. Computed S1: 15.4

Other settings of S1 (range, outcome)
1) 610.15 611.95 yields 16.3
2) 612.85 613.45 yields 15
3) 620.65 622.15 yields 15.6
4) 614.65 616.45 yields 17.7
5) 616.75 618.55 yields 17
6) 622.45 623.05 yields 14.7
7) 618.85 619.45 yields 15.8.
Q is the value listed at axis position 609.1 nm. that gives 15.1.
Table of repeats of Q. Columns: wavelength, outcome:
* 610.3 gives 15.9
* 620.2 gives 15.4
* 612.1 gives 13.9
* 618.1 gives 15.1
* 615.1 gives 13.5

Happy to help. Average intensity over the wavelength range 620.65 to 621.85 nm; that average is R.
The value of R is 14.3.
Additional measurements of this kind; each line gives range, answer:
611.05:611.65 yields 14.9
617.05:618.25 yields 16.3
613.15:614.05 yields 15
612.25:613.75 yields 15.1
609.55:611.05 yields 16.2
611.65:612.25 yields 13.8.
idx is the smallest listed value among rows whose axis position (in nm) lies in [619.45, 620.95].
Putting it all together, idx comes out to 13.4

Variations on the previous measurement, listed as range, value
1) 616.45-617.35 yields 13.5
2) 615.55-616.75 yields 15.1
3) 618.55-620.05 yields 14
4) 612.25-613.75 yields 14.7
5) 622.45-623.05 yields 14.6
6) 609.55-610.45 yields 15.9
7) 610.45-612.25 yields 13.7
